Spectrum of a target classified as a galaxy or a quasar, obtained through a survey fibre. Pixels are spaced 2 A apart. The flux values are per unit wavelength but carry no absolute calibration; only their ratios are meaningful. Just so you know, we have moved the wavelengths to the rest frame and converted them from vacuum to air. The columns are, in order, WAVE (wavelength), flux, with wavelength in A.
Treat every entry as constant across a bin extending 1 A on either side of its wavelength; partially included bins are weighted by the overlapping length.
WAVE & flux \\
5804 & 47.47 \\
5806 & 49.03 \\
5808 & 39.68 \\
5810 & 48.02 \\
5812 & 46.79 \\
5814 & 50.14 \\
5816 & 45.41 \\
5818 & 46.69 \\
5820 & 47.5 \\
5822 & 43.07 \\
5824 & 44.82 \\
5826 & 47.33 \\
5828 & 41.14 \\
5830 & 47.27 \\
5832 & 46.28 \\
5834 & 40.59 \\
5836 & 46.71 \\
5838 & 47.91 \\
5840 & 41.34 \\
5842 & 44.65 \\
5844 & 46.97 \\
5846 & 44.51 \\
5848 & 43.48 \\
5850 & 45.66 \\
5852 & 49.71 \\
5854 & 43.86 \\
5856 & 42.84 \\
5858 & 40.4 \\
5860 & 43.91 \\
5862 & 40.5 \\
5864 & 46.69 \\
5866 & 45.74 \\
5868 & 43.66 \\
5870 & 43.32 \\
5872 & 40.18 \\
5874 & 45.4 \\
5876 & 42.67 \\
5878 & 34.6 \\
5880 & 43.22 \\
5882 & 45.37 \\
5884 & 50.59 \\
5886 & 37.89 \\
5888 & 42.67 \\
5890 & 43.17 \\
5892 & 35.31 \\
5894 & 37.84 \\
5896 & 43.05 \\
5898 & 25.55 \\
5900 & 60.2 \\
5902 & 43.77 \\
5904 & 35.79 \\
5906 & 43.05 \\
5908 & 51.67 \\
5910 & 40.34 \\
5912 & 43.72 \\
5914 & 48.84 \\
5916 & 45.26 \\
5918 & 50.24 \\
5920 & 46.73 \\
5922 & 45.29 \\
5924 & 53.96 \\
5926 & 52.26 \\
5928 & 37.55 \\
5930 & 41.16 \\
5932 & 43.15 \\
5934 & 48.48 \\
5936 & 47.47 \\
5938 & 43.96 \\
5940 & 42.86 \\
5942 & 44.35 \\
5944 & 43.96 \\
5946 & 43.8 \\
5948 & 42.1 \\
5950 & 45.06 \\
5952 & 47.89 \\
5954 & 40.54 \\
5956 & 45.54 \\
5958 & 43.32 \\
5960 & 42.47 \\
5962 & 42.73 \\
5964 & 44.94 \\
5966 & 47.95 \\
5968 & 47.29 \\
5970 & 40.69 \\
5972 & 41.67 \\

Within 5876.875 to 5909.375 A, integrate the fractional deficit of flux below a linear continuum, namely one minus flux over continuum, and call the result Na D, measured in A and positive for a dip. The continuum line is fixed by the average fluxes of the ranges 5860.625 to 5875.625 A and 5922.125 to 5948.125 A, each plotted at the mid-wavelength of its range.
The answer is 1.5 A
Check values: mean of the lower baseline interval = 43.6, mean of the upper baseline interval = 45.1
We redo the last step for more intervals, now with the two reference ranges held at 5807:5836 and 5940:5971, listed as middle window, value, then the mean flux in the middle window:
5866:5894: 1.69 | 42.1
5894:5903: 0.43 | 42.6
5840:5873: 0.74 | 44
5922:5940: -0.58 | 45.8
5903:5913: 0.37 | 42.9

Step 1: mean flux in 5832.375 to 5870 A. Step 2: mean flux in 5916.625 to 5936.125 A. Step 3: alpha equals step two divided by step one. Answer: 1.05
